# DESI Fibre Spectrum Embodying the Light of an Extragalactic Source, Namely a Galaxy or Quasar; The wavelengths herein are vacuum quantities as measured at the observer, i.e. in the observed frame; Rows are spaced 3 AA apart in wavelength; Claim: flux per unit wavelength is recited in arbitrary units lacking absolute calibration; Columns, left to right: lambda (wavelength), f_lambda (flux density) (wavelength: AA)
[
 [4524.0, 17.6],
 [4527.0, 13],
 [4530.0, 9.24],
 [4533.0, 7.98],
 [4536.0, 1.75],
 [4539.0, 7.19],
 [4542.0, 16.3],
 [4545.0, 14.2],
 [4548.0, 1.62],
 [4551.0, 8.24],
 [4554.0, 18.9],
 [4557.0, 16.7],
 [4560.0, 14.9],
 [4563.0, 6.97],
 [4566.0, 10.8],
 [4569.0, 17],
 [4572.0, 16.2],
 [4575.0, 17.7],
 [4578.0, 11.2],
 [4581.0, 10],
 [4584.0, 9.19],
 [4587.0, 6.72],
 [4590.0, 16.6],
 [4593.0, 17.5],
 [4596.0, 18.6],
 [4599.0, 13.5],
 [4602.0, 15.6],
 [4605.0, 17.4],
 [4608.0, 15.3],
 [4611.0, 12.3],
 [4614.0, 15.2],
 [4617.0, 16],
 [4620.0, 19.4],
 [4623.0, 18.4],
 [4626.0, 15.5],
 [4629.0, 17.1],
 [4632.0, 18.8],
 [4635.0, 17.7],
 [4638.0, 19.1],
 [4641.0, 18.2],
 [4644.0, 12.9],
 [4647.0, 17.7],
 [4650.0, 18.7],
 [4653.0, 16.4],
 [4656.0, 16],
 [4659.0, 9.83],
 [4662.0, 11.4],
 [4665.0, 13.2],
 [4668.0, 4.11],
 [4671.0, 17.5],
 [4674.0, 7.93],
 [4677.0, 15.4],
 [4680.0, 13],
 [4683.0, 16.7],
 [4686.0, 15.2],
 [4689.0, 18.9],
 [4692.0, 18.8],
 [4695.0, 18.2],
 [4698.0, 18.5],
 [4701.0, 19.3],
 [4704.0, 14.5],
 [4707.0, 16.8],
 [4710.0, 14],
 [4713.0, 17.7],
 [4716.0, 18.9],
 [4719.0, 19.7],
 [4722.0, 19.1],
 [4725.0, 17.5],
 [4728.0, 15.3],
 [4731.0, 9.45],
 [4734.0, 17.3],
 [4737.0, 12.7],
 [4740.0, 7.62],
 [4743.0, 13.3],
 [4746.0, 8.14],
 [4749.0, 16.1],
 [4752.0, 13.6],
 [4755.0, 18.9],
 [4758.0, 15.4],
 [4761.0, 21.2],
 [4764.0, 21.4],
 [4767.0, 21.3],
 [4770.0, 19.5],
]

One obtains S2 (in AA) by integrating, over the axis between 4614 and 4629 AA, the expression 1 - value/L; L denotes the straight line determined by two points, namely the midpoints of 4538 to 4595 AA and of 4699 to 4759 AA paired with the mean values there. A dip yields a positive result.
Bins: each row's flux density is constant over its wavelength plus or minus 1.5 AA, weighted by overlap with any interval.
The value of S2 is -3.95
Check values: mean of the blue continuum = 12.6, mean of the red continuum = 15.3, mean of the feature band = 17.1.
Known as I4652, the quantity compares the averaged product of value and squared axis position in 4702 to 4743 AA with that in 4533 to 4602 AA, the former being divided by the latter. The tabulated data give 1.3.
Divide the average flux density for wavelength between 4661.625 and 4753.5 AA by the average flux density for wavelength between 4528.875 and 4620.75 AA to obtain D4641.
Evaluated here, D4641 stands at 1.16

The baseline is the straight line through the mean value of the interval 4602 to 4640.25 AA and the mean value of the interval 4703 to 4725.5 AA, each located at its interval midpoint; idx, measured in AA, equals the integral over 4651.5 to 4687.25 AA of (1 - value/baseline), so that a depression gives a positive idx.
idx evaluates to 8.5 AA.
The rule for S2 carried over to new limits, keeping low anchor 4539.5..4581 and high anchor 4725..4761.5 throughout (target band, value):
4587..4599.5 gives -2.41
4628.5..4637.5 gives -3.21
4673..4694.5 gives -2.80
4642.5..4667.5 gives -1.18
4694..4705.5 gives -3.22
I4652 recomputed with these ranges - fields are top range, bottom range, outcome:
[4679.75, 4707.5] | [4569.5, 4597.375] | 1.30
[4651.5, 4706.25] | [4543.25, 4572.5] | 1.25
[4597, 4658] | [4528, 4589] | 1.52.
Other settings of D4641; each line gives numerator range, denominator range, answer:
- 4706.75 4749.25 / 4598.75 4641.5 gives 0.89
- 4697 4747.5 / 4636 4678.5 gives 1.07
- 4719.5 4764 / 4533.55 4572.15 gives 1.32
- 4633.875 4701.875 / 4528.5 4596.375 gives 1.30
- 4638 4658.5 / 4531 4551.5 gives 2.01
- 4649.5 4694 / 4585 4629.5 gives 0.91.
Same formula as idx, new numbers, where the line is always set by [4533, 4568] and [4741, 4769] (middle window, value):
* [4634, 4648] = -4.07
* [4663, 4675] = 2.74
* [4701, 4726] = -3.40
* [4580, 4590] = 1.62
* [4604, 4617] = -2.84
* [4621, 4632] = -3.88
